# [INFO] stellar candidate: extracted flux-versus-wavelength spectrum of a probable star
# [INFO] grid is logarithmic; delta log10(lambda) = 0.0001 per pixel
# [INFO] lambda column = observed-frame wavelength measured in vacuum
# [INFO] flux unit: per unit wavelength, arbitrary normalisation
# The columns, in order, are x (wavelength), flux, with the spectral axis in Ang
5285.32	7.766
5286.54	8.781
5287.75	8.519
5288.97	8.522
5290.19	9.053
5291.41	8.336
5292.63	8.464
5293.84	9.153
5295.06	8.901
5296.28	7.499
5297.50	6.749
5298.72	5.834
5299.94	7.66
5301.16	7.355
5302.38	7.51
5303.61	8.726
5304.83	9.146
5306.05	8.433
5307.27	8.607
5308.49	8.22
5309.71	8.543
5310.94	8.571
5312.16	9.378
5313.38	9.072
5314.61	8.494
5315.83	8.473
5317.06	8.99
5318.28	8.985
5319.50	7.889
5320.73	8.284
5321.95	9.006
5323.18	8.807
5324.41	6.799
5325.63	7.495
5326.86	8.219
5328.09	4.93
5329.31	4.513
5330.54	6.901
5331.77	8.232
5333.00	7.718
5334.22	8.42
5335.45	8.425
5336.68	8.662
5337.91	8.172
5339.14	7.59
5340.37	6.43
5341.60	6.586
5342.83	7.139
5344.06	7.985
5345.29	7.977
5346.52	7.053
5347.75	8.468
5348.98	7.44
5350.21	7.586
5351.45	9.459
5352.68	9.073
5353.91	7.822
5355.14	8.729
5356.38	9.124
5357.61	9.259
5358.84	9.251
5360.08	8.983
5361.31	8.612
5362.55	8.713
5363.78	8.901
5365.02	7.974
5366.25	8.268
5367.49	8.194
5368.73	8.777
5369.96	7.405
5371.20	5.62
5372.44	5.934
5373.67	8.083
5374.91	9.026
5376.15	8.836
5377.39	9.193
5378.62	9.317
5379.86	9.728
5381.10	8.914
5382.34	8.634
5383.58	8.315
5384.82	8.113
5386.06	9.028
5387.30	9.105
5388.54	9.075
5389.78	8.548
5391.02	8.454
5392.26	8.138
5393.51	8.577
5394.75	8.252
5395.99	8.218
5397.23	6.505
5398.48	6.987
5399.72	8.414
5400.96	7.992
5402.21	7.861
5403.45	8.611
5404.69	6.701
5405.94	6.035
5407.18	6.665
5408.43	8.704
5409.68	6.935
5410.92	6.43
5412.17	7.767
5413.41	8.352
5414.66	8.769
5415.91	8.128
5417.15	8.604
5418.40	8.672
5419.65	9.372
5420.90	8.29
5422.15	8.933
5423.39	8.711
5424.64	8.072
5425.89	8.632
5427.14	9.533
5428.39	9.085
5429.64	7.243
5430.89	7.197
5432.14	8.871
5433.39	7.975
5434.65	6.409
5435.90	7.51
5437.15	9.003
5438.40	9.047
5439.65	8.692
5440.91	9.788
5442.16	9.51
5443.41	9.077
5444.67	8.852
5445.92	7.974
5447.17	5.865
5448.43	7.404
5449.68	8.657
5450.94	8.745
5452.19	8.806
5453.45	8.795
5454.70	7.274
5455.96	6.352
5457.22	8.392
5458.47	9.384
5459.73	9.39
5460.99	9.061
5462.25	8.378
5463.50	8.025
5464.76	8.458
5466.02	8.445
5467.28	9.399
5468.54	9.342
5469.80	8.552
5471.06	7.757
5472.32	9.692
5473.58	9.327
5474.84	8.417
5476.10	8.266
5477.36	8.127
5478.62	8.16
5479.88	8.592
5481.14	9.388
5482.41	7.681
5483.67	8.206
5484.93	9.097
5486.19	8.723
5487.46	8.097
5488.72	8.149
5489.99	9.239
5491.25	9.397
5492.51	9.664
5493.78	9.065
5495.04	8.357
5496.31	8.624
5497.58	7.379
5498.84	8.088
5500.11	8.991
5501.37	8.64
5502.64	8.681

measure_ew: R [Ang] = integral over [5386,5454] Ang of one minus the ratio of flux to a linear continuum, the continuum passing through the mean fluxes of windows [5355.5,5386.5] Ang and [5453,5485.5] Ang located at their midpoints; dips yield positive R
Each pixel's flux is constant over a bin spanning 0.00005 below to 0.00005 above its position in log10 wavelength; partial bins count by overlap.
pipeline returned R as 2.5 Ang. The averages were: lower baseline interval 8.49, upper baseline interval 8.54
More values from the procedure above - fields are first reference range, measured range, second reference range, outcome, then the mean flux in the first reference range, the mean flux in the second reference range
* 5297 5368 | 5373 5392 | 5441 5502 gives -1.3 Ang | 8.07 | 8.54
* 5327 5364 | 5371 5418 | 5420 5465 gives 0.4 Ang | 7.93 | 8.38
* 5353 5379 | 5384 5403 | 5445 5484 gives 0.4 Ang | 8.38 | 8.4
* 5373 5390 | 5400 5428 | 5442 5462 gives 1.7 Ang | 8.85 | 8.32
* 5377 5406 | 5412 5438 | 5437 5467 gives 0.2 Ang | 8.32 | 8.48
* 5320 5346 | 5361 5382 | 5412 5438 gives -1.2 Ang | 7.54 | 8.36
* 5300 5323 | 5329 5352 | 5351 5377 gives 2.1 Ang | 8.52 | 8.38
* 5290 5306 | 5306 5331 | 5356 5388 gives 0.4 Ang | 8.02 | 8.51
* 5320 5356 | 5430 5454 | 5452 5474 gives 0.4 Ang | 7.73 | 8.59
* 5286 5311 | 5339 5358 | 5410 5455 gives 0.6 Ang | 8.21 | 8.33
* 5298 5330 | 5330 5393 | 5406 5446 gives -1.1 Ang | 7.99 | 8.31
